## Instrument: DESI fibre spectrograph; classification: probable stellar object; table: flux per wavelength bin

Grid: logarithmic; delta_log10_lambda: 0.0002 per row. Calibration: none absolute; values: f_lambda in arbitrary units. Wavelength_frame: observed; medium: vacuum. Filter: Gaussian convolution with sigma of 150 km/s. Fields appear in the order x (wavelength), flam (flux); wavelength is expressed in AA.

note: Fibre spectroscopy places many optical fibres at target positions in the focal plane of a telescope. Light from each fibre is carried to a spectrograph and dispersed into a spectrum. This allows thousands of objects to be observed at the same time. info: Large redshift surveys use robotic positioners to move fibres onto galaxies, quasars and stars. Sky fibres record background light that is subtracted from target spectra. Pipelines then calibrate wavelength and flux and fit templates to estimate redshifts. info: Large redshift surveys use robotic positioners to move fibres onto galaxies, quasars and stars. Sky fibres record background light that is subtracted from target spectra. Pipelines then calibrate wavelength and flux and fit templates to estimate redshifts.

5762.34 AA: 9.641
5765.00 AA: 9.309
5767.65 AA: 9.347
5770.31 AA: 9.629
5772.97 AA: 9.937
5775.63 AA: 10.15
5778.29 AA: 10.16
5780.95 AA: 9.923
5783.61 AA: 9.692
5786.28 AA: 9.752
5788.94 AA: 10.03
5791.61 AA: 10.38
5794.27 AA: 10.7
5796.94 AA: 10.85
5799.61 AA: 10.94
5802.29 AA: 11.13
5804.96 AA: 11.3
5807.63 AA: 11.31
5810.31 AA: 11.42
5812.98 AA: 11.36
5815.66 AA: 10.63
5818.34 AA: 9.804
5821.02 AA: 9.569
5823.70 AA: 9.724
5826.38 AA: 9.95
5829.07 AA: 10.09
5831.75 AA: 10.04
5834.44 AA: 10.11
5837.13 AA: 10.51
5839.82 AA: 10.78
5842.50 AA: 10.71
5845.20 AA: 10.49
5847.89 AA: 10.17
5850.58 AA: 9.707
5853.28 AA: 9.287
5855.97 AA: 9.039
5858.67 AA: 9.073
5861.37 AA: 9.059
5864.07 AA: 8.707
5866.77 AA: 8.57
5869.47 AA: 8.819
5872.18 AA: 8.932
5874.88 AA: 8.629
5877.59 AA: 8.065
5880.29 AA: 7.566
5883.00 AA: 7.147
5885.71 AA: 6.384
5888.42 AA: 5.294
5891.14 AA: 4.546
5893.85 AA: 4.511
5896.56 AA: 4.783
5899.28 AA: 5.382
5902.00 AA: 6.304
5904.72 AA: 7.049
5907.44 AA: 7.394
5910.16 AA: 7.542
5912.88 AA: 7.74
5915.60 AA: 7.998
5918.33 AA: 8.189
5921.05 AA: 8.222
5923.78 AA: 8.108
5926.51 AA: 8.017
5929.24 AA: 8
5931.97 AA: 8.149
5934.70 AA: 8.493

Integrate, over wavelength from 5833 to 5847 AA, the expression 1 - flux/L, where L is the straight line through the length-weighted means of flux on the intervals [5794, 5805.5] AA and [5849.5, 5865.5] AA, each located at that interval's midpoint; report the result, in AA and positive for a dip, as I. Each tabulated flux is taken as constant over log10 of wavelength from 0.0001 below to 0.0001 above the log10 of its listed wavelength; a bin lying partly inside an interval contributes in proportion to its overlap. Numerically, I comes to -1.2 AA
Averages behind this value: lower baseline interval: 11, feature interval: 10.5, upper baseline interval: 9.13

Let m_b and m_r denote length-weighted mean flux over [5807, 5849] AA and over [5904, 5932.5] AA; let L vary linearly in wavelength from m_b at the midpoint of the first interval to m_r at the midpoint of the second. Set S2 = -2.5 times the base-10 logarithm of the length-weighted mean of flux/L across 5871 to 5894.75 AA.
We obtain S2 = 0.290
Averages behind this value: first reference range 10.4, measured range 6.81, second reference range 7.87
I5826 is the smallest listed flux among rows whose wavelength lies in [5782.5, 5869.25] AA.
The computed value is 8.57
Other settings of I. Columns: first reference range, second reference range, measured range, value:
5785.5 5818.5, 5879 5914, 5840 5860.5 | -3.2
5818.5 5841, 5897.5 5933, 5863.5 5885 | 1.3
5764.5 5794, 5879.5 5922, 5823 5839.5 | -3.2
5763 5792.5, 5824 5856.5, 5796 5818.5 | -2.4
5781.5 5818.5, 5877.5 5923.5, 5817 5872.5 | -4.9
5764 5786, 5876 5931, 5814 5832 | -2.6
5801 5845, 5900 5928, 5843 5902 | 7.9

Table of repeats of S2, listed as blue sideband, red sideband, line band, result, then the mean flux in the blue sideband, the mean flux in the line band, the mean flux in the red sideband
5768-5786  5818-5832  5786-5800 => -0.06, 9.87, 10.5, 9.86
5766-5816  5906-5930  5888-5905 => 0.49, 10.4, 5.31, 7.91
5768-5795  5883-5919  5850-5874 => -0.19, 10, 8.99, 6.39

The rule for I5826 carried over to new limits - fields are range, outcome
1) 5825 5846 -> 9.95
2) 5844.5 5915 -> 4.511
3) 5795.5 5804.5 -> 10.85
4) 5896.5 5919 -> 4.783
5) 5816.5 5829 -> 9.569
